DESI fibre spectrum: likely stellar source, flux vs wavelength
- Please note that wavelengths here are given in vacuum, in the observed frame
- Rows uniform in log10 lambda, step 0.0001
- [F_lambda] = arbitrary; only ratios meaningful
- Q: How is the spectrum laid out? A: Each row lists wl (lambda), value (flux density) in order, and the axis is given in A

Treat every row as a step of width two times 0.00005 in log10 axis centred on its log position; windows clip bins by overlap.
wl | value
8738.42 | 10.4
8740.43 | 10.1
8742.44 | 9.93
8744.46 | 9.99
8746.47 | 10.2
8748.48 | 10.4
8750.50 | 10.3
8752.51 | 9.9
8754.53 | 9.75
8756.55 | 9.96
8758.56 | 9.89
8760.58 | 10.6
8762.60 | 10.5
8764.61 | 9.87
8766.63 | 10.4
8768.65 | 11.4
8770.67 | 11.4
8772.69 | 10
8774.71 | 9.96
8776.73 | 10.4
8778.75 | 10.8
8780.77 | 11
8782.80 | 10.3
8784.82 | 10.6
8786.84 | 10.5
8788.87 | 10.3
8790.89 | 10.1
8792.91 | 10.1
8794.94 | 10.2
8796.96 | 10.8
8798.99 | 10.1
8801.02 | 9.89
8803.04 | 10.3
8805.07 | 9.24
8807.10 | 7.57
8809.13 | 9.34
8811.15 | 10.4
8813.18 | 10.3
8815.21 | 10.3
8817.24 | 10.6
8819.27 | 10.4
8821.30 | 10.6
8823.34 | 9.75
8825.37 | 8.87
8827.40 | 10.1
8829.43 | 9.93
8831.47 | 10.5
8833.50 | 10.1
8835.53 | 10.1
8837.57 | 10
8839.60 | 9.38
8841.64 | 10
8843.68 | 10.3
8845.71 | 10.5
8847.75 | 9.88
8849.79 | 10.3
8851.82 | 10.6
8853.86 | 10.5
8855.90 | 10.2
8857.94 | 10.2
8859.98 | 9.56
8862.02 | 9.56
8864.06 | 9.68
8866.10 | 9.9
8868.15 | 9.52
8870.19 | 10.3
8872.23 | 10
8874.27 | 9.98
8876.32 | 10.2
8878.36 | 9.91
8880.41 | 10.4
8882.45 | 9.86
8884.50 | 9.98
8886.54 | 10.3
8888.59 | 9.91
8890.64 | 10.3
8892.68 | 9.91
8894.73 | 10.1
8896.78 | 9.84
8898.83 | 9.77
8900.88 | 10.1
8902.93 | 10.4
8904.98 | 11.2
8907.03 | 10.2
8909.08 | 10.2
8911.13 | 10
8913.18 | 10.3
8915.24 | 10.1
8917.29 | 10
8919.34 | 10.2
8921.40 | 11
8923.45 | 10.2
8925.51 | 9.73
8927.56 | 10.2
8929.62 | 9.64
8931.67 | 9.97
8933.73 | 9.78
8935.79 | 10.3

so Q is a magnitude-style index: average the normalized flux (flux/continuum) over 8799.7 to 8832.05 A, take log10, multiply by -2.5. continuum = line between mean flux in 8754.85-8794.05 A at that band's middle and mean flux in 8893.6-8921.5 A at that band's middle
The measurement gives 0.05 mag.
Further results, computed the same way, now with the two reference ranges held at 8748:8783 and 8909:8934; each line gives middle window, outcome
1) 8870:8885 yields 0.01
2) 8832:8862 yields 0.01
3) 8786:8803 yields 0.01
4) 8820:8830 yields 0.04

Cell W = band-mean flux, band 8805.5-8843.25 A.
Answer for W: 9.9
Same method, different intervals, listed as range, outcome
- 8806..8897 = 10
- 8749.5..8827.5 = 10.2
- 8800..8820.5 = 9.84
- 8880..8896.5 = 10.1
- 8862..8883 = 9.96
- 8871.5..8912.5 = 10.1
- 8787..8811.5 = 9.87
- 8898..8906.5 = 10.4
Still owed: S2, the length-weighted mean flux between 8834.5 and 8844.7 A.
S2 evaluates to 9.96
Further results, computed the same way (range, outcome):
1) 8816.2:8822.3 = 10.5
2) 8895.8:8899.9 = 9.8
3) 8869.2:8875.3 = 10.1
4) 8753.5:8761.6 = 10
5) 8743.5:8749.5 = 10.2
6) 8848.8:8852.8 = 10.5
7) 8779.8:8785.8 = 10.6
